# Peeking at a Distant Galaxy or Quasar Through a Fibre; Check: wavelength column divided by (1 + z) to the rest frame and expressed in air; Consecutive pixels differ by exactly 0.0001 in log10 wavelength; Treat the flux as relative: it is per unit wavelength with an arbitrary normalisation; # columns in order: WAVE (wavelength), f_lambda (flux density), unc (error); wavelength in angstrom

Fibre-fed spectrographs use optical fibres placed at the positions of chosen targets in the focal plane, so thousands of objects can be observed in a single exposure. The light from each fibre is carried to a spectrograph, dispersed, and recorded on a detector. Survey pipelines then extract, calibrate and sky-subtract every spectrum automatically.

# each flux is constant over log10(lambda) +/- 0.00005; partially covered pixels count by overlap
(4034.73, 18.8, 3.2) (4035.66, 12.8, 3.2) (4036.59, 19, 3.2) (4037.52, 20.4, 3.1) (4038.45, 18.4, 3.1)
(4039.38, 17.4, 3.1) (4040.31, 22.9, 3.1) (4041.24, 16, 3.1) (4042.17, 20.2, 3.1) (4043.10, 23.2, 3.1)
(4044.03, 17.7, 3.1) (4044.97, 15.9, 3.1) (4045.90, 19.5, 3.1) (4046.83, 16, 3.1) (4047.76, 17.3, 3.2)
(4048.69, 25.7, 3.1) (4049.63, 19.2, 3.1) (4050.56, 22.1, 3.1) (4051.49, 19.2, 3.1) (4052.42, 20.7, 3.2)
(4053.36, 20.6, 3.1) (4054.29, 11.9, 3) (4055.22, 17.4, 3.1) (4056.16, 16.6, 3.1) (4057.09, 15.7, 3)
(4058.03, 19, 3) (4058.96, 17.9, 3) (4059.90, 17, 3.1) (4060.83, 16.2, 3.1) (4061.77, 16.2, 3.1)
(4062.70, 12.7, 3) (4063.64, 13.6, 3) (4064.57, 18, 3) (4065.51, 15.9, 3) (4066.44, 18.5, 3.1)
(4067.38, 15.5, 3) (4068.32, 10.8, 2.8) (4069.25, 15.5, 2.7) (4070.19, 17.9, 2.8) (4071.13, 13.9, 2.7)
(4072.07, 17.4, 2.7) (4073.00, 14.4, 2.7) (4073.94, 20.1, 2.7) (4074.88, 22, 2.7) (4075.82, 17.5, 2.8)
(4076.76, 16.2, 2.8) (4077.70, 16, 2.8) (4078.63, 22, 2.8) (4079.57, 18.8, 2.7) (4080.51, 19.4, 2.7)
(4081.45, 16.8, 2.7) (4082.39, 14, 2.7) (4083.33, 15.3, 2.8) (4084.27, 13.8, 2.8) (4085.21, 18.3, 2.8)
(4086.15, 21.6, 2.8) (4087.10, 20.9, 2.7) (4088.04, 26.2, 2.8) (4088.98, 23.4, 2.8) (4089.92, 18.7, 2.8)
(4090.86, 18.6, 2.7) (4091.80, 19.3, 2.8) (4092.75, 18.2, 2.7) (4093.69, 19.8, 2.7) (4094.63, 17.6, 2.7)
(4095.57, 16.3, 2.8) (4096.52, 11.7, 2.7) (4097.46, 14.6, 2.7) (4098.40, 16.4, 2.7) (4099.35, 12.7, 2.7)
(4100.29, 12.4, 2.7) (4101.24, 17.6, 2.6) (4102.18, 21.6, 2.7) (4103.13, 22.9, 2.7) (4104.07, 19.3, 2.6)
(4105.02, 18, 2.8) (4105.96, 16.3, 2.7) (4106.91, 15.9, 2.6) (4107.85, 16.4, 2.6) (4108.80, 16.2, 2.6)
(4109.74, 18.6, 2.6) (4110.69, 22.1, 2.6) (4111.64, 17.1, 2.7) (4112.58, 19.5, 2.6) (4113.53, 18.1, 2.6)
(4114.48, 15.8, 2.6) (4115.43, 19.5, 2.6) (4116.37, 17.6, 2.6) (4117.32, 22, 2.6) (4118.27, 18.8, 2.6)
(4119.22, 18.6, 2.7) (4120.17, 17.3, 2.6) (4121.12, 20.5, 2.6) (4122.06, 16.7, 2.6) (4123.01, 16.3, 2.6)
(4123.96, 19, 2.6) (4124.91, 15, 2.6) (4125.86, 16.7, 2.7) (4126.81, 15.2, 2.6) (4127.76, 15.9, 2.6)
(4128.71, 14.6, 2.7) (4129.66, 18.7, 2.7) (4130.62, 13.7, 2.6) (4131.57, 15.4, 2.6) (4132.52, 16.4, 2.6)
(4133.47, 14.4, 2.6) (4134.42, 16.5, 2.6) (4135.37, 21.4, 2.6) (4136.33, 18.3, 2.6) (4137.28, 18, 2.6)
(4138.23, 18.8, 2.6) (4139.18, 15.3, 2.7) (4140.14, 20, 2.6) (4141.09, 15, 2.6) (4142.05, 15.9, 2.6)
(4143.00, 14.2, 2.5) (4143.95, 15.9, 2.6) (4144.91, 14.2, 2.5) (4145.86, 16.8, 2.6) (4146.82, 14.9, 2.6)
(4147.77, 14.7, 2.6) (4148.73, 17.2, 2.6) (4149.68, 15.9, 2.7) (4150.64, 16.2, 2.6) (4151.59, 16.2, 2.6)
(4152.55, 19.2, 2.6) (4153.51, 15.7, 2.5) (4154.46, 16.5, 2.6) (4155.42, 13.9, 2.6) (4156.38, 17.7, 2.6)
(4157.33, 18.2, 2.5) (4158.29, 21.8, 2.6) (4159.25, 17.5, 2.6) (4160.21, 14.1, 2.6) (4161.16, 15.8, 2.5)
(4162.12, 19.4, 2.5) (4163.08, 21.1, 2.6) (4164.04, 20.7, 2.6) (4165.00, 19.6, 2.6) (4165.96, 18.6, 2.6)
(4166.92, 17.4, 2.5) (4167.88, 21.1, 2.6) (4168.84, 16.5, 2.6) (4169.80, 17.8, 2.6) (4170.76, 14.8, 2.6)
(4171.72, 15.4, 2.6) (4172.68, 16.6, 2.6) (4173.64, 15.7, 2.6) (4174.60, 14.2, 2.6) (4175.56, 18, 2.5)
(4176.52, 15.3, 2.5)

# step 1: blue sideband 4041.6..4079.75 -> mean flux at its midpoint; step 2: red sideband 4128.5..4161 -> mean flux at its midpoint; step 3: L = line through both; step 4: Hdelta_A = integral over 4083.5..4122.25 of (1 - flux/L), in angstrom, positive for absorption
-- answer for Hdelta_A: -2.6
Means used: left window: 17.6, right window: 16.6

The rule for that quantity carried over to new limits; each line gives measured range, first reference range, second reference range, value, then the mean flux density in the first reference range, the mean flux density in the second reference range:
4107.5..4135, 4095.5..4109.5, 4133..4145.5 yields -1.10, 16.6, 16.8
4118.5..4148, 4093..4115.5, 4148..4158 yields 0.59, 17.3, 16.7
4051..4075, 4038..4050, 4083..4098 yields 2.83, 19.2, 18.4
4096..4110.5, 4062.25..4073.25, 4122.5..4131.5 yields -0.93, 15.4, 16.1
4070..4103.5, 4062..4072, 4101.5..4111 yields -1.81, 15.3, 18.7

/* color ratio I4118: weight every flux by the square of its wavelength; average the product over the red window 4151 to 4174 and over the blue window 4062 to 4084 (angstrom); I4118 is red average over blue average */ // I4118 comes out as 1.1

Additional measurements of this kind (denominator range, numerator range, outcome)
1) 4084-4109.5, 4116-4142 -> 0.97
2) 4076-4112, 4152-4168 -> 1.04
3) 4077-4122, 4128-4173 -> 0.96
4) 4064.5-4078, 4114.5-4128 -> 1.10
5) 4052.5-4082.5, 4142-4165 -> 1.05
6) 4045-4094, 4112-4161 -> 0.98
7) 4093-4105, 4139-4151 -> 0.96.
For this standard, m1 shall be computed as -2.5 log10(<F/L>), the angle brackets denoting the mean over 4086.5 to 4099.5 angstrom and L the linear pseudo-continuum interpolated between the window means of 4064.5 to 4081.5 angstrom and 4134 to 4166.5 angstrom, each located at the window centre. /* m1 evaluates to -0.07 mag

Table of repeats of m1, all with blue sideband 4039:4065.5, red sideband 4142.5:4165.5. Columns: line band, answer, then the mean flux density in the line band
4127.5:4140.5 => 0.02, 16.9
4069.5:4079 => 0.01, 17.6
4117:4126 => -0.05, 18.1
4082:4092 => -0.09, 19.1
